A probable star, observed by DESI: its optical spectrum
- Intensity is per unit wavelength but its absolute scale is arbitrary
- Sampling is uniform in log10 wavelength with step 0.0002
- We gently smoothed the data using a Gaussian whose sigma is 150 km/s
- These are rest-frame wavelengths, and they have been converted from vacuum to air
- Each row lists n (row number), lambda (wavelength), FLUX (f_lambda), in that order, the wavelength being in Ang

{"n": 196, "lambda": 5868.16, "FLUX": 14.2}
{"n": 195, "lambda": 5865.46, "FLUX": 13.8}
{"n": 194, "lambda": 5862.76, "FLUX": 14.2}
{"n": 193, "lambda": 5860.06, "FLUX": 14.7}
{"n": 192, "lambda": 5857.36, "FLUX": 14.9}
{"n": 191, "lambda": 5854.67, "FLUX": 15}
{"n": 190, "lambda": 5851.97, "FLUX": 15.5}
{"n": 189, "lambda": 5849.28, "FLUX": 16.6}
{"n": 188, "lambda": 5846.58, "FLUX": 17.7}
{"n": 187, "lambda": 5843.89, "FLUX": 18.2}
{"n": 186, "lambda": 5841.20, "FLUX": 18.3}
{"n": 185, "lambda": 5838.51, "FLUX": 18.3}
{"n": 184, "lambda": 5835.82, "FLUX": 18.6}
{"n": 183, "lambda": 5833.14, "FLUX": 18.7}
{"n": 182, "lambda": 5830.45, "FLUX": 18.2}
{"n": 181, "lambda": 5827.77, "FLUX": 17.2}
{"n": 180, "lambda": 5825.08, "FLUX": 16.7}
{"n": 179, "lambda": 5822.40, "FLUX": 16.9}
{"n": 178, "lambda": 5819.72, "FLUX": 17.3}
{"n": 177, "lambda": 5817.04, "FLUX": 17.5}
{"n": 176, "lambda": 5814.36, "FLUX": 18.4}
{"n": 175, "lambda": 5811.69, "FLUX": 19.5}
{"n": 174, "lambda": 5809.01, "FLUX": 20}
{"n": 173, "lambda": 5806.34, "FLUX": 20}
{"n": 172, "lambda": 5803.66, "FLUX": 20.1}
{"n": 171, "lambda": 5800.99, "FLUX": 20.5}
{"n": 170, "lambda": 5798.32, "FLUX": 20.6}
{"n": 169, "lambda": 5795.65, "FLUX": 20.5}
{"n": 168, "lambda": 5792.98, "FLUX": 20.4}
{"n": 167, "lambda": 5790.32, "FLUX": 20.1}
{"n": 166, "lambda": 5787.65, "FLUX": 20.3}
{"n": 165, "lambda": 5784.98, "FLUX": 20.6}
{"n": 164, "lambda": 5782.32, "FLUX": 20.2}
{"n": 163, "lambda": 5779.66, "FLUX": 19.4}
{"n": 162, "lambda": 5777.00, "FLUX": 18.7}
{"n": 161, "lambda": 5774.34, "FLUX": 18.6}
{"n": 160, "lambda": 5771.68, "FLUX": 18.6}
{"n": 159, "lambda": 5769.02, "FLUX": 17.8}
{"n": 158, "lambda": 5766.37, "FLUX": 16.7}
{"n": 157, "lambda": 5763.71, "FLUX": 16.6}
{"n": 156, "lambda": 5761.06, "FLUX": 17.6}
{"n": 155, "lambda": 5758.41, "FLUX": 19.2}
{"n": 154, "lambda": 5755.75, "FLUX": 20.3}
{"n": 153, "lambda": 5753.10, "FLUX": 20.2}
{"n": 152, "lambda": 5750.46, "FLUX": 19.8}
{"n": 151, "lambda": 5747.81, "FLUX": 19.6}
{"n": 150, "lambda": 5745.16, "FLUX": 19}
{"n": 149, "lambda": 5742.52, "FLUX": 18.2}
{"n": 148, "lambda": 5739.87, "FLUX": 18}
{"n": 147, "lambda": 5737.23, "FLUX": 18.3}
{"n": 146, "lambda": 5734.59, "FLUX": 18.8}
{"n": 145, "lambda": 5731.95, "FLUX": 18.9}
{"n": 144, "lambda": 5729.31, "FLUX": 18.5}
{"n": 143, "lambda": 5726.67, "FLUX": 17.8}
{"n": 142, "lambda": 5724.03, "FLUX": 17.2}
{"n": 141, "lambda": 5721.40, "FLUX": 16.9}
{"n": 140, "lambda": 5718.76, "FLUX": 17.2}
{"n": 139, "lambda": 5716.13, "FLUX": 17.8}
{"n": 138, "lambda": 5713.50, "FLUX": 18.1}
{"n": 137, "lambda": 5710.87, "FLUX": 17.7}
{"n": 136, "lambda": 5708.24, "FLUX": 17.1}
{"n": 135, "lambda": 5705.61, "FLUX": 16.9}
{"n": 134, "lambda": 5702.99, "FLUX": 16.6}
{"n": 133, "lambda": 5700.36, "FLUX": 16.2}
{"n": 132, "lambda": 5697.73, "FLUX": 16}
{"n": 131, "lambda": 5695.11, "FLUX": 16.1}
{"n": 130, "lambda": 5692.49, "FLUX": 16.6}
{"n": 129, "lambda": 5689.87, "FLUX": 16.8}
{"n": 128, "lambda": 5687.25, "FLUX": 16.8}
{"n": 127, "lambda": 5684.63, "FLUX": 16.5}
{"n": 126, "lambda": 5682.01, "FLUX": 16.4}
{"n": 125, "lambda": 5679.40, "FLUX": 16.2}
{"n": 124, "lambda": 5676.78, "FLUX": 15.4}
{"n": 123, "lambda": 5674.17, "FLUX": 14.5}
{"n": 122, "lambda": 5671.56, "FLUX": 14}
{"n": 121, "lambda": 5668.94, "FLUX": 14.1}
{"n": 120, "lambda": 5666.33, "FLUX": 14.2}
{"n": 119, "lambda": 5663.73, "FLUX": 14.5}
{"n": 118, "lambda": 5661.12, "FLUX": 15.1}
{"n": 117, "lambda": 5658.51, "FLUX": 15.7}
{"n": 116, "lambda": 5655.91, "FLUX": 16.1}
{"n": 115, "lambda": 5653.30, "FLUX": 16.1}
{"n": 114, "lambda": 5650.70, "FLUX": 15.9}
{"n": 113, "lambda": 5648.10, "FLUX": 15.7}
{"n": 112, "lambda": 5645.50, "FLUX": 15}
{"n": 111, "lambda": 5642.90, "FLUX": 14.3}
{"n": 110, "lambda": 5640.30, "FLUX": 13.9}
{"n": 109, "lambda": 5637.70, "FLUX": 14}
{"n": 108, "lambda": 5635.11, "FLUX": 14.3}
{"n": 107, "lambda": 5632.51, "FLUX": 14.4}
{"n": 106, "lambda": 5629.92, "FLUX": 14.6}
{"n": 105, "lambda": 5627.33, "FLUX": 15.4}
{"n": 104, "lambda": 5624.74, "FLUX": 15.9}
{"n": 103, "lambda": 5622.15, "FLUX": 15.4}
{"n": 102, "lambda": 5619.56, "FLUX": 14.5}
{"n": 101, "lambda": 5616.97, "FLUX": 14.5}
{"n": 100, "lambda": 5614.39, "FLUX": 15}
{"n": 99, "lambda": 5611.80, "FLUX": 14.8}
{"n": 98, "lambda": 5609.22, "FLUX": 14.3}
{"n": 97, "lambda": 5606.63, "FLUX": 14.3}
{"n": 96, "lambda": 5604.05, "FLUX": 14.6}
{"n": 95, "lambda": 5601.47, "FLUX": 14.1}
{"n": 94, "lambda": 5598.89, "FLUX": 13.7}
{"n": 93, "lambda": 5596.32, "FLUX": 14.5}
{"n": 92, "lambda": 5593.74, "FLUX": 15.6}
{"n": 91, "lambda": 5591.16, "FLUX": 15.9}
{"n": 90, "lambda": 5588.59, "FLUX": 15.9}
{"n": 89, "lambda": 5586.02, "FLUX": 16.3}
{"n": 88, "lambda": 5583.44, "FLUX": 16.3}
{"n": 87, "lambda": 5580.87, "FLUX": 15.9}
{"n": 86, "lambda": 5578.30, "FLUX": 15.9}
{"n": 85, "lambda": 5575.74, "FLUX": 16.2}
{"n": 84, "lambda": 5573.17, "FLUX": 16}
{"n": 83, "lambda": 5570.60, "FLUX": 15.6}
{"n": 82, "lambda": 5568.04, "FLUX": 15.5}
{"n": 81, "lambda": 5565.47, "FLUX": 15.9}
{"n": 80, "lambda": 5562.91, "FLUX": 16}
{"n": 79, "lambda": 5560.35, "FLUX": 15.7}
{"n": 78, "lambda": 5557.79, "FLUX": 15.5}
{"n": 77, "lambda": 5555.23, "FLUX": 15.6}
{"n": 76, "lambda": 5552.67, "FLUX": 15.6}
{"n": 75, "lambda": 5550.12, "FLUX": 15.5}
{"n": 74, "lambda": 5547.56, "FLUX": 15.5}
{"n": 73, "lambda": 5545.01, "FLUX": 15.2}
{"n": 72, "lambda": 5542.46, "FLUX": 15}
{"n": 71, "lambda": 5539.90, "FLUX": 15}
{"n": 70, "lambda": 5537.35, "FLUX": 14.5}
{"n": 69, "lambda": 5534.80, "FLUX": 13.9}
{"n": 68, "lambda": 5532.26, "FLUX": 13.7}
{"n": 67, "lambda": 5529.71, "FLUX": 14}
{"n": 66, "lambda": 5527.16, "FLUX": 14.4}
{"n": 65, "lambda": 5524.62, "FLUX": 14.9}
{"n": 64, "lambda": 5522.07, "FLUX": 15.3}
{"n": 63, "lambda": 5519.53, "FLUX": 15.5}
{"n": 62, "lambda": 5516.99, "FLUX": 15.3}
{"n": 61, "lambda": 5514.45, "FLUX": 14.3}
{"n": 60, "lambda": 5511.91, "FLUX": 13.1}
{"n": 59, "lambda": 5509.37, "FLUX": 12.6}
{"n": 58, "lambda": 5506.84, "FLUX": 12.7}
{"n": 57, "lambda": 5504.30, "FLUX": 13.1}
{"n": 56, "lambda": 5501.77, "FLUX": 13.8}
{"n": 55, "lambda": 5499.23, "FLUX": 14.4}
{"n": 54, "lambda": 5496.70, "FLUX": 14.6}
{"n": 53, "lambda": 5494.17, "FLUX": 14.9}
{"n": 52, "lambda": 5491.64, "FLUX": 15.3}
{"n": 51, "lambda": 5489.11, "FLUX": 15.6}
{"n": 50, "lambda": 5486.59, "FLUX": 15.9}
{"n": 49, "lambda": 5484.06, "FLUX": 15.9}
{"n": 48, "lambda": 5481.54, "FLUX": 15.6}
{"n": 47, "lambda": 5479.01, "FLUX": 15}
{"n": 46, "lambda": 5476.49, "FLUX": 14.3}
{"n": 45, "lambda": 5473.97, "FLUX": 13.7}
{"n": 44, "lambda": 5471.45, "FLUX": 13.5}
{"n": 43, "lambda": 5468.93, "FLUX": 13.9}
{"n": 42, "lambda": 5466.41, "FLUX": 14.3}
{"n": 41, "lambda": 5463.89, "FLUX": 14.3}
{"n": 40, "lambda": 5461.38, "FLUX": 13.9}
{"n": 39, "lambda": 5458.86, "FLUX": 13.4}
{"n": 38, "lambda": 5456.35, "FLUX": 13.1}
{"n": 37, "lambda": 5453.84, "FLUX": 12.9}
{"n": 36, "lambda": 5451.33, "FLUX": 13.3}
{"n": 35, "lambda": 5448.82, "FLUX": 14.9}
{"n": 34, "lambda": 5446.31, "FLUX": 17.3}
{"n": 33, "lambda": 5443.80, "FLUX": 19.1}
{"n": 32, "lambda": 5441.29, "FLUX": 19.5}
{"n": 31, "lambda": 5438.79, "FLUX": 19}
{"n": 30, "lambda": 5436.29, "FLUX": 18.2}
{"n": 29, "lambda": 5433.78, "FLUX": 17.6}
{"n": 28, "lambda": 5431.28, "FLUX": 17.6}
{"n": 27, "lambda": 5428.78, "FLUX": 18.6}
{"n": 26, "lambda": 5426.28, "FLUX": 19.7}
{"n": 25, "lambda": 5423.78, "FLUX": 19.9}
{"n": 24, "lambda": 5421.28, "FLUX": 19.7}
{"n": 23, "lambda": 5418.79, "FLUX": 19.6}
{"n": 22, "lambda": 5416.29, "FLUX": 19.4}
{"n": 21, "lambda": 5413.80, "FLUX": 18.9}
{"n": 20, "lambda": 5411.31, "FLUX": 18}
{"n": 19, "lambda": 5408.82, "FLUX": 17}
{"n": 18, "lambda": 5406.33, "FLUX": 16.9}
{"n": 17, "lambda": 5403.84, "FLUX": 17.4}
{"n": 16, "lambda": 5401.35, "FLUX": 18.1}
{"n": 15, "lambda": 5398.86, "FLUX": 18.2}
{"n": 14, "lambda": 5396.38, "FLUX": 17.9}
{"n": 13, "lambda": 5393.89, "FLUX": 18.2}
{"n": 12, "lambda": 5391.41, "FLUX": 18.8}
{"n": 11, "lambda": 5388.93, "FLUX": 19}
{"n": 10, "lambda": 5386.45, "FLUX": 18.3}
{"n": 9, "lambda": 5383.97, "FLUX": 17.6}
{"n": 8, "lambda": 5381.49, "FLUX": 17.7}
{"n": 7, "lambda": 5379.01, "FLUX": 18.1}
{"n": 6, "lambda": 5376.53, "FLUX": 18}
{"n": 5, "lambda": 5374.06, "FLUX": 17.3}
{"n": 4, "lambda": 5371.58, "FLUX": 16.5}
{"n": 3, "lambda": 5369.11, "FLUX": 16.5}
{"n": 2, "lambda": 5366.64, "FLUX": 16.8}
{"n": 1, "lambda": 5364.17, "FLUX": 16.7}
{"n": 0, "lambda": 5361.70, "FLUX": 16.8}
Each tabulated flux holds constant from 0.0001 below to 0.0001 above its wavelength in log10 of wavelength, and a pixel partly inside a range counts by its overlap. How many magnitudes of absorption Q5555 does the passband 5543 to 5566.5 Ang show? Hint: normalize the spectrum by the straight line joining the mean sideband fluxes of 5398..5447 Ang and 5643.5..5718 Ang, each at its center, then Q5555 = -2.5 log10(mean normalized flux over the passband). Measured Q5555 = 0.11 mag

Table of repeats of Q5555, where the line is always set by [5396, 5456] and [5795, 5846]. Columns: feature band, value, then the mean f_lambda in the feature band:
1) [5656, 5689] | 0.19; 15.3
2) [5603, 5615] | 0.24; 14.6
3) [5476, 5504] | 0.20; 15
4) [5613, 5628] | 0.20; 15.1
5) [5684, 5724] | 0.09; 16.9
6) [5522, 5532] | 0.24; 14.5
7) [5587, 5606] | 0.21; 14.9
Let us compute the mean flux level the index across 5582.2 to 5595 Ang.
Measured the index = 16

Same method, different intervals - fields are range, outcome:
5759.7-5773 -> 17.5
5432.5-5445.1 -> 18.7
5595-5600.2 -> 14.1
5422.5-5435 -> 18.7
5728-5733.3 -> 18.7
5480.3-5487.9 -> 15.8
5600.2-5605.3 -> 14.3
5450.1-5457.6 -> 13.1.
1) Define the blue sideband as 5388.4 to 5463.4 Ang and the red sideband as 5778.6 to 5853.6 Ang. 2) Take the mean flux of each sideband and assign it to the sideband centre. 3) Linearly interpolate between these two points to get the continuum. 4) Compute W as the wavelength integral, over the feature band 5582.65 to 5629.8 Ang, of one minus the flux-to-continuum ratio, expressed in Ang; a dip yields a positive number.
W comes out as 7.92 Ang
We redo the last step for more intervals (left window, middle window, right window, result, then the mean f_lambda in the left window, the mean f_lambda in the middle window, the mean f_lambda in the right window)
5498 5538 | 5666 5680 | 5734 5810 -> 2.1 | 14.1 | 14.7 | 19.3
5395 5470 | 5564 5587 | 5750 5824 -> 2.5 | 17.1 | 15.9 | 19.1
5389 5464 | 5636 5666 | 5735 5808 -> 5.7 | 17.4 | 15.1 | 19.3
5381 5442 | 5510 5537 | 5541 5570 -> 3.0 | 18.4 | 14.4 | 15.5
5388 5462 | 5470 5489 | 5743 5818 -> 3.1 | 17.5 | 14.9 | 19.3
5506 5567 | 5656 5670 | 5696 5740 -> 1.5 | 14.8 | 14.9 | 17.5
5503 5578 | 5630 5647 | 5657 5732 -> 1.6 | 14.9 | 14.4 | 16.4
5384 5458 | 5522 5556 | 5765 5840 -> 6.2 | 17.8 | 14.8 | 18.9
